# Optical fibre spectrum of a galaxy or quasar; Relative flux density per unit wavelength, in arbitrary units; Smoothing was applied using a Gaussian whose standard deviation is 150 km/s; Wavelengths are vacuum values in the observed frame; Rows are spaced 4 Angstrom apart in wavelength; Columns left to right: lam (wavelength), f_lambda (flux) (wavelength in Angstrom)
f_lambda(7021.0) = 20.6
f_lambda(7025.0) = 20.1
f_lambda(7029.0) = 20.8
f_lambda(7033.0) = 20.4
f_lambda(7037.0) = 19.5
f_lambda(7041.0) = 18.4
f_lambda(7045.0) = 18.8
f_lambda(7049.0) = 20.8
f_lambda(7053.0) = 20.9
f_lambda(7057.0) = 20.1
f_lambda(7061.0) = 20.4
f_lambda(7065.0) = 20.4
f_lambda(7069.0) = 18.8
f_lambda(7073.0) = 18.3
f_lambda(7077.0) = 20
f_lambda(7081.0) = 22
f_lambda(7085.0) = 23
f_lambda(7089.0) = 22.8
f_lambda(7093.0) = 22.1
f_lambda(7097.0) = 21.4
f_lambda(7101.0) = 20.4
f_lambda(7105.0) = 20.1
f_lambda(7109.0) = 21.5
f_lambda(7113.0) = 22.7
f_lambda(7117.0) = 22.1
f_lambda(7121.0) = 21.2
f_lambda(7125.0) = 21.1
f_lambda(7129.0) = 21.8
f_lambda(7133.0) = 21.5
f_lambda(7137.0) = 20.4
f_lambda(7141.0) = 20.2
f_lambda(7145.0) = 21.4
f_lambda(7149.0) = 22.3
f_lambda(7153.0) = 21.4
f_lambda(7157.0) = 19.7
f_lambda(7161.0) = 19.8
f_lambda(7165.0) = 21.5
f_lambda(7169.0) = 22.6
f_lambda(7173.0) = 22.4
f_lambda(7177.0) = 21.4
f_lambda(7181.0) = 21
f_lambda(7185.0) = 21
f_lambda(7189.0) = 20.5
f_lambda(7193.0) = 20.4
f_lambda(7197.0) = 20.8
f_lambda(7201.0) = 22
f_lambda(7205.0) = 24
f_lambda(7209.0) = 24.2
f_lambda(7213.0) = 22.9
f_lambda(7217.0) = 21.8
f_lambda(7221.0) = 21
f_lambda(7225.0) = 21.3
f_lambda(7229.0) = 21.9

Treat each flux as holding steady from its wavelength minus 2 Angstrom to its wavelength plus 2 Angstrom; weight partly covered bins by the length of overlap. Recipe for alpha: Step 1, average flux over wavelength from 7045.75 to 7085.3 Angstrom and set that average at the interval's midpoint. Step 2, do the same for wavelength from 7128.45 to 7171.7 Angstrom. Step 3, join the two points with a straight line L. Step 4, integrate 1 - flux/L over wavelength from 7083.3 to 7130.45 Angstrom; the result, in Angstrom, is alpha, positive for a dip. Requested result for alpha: -2.2 Angstrom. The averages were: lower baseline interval 20.3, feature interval 21.7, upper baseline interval 21.1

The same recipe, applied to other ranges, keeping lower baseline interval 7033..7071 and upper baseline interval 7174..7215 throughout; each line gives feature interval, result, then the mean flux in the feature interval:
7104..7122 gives -0.8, 21.6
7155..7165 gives 0.6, 20.1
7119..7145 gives -0.1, 21.1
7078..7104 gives -1.8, 21.8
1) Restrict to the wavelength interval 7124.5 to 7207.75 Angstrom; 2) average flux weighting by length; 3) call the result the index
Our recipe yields 21.3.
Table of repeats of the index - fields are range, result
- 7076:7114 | 21.6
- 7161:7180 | 21.7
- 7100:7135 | 21.4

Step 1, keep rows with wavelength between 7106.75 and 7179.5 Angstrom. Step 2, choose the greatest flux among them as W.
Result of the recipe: 22.7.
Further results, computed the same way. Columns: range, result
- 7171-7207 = 24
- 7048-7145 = 23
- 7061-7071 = 20.4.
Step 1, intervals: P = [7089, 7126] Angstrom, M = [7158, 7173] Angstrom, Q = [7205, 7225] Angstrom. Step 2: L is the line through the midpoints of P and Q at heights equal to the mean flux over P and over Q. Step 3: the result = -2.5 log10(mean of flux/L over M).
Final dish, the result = 0.035 mag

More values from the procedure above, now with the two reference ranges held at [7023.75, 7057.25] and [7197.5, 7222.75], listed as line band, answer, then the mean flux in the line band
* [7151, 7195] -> 0.05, 21.1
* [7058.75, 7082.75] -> 0.03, 20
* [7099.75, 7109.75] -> 0.02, 20.6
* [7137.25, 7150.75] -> 0.02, 21.2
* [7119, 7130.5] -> 0.00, 21.3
